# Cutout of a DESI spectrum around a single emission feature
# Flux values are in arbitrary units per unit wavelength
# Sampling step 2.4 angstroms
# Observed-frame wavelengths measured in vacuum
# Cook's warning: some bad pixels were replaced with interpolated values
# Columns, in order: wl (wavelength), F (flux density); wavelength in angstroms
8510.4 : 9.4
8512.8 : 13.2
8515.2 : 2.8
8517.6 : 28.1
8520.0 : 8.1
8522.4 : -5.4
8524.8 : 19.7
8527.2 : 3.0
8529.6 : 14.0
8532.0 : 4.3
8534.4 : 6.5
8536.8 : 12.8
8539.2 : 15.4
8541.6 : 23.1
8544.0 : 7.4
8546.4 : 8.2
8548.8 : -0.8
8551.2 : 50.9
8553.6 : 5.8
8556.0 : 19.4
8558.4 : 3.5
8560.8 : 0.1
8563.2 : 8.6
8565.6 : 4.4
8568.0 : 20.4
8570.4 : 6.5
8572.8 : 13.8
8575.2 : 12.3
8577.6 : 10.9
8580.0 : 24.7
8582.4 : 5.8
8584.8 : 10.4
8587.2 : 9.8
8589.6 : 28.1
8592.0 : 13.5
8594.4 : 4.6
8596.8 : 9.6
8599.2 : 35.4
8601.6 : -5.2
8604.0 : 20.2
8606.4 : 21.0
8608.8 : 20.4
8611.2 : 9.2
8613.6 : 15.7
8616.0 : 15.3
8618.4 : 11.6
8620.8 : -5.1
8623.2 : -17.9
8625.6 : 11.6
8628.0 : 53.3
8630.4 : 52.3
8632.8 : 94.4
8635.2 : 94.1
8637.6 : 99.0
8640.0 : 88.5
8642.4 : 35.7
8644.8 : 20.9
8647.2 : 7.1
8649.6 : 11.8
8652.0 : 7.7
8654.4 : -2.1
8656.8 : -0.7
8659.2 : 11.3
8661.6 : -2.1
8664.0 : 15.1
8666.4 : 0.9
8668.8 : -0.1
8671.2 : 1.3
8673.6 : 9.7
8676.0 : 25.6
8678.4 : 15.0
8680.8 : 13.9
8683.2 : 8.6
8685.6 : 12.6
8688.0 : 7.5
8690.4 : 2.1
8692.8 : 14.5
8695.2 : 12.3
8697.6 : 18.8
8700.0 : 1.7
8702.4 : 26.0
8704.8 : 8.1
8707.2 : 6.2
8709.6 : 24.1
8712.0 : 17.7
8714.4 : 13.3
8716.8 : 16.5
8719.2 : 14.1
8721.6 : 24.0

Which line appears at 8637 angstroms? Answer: [O II]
